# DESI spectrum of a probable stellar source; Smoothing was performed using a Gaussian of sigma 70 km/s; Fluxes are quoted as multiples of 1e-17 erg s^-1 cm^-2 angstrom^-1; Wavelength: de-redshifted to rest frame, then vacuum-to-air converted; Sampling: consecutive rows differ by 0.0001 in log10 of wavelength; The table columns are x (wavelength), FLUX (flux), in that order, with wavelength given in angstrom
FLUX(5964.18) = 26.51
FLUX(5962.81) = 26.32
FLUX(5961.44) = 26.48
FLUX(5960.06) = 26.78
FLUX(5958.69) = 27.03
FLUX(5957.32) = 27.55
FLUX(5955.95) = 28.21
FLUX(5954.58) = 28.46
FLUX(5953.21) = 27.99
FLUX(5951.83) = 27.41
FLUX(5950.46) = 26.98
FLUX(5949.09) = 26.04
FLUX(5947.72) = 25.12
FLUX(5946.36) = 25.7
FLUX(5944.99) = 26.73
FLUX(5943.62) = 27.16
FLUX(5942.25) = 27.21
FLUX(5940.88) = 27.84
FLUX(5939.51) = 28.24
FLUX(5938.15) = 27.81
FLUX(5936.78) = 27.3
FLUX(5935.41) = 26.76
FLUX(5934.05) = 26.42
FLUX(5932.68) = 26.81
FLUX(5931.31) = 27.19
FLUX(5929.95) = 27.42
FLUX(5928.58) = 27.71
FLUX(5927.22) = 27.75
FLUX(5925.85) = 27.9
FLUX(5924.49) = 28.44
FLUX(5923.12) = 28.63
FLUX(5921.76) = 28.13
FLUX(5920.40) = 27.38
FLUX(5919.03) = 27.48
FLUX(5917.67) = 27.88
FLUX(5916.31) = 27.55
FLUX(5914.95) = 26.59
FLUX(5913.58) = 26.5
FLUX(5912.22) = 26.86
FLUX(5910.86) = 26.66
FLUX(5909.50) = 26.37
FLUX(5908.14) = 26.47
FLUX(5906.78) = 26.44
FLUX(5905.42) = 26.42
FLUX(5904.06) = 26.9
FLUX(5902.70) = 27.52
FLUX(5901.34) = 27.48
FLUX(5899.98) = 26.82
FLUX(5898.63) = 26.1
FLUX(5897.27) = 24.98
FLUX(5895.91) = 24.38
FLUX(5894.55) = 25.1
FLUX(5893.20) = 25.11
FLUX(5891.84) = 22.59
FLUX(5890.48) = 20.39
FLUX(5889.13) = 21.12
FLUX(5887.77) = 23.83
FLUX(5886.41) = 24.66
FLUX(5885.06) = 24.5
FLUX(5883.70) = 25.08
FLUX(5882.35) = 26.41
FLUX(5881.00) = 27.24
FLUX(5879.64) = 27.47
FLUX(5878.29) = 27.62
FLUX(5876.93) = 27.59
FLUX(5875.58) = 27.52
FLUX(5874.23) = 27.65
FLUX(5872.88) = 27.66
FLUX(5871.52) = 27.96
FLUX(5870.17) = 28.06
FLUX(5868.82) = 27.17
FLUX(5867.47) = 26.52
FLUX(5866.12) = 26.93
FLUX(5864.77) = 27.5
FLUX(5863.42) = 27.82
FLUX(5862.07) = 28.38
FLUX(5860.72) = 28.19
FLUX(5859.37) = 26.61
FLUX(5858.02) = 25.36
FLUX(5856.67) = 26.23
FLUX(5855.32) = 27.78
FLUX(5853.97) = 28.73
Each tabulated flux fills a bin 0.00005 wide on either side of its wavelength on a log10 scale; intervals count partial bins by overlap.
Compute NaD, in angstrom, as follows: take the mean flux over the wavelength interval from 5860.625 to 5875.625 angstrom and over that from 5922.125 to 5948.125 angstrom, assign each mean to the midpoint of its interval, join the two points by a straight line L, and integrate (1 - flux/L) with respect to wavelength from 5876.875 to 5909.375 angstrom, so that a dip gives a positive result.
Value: 2.4 angstrom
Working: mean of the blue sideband 27.6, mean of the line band 25.5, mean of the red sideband 27.3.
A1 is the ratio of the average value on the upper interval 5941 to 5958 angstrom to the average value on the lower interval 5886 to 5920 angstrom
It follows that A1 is 1.05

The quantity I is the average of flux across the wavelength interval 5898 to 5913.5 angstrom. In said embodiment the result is 26.7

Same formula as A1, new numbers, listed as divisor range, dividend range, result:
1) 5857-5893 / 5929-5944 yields 1.04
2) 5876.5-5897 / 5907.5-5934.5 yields 1.10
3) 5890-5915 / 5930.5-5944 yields 1.06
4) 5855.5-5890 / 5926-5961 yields 1.02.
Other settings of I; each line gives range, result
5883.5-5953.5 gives 26.4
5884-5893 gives 23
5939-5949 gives 26.8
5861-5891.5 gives 26.3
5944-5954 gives 26.6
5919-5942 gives 27.6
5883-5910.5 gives 25.1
